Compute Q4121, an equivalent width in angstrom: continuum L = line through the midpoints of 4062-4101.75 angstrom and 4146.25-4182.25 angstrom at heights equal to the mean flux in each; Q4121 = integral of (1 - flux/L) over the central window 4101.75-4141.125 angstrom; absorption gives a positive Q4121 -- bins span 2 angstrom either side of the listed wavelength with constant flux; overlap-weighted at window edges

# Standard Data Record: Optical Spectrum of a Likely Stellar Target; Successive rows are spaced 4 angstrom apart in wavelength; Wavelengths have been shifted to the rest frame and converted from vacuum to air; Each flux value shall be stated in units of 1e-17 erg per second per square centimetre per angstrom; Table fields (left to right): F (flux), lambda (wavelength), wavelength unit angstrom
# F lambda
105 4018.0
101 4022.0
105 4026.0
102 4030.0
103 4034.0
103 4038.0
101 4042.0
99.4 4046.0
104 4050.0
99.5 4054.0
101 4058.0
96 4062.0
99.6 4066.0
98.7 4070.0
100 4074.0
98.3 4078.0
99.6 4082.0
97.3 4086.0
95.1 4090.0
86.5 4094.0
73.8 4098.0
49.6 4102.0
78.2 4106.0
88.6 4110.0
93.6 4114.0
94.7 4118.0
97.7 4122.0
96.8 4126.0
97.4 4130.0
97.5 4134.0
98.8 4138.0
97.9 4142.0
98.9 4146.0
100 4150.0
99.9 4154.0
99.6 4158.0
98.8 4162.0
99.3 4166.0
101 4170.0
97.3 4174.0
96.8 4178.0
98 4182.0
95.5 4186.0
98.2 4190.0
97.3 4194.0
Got 1.8 angstrom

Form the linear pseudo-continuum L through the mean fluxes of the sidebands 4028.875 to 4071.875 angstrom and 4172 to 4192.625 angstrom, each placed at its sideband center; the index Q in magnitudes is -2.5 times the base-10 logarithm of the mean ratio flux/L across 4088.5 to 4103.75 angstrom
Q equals 0.29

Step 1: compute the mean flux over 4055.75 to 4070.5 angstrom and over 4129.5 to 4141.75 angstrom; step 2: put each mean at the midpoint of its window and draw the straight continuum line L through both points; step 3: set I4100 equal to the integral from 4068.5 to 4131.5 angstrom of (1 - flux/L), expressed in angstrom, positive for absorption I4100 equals 5.2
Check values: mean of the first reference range 98.8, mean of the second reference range 98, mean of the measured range 90.2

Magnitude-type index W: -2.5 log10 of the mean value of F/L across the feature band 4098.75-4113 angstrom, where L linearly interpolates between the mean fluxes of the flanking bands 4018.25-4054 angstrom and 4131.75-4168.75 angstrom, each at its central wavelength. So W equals 0.33 mag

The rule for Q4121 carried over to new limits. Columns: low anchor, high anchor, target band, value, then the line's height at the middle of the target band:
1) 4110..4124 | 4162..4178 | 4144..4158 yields -0.3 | 97.2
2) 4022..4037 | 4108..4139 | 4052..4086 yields 0.3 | 99.9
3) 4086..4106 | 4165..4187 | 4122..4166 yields -4.1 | 90.2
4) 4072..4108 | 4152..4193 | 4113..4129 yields -0.9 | 91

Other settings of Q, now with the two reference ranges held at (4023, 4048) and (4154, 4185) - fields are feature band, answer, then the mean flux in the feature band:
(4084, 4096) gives 0.09 mag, 93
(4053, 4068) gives 0.03 mag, 99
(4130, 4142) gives 0.02 mag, 98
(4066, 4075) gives 0.02 mag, 99.3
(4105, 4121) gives 0.12 mag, 90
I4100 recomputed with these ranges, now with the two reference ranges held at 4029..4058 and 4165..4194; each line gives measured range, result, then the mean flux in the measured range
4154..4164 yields -0.09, 99.3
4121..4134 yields 0.27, 97.3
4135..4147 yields 0.07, 98.4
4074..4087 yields 0.25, 98.7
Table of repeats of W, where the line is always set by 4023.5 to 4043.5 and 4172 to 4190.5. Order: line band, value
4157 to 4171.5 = -0.02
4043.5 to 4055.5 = 0.01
